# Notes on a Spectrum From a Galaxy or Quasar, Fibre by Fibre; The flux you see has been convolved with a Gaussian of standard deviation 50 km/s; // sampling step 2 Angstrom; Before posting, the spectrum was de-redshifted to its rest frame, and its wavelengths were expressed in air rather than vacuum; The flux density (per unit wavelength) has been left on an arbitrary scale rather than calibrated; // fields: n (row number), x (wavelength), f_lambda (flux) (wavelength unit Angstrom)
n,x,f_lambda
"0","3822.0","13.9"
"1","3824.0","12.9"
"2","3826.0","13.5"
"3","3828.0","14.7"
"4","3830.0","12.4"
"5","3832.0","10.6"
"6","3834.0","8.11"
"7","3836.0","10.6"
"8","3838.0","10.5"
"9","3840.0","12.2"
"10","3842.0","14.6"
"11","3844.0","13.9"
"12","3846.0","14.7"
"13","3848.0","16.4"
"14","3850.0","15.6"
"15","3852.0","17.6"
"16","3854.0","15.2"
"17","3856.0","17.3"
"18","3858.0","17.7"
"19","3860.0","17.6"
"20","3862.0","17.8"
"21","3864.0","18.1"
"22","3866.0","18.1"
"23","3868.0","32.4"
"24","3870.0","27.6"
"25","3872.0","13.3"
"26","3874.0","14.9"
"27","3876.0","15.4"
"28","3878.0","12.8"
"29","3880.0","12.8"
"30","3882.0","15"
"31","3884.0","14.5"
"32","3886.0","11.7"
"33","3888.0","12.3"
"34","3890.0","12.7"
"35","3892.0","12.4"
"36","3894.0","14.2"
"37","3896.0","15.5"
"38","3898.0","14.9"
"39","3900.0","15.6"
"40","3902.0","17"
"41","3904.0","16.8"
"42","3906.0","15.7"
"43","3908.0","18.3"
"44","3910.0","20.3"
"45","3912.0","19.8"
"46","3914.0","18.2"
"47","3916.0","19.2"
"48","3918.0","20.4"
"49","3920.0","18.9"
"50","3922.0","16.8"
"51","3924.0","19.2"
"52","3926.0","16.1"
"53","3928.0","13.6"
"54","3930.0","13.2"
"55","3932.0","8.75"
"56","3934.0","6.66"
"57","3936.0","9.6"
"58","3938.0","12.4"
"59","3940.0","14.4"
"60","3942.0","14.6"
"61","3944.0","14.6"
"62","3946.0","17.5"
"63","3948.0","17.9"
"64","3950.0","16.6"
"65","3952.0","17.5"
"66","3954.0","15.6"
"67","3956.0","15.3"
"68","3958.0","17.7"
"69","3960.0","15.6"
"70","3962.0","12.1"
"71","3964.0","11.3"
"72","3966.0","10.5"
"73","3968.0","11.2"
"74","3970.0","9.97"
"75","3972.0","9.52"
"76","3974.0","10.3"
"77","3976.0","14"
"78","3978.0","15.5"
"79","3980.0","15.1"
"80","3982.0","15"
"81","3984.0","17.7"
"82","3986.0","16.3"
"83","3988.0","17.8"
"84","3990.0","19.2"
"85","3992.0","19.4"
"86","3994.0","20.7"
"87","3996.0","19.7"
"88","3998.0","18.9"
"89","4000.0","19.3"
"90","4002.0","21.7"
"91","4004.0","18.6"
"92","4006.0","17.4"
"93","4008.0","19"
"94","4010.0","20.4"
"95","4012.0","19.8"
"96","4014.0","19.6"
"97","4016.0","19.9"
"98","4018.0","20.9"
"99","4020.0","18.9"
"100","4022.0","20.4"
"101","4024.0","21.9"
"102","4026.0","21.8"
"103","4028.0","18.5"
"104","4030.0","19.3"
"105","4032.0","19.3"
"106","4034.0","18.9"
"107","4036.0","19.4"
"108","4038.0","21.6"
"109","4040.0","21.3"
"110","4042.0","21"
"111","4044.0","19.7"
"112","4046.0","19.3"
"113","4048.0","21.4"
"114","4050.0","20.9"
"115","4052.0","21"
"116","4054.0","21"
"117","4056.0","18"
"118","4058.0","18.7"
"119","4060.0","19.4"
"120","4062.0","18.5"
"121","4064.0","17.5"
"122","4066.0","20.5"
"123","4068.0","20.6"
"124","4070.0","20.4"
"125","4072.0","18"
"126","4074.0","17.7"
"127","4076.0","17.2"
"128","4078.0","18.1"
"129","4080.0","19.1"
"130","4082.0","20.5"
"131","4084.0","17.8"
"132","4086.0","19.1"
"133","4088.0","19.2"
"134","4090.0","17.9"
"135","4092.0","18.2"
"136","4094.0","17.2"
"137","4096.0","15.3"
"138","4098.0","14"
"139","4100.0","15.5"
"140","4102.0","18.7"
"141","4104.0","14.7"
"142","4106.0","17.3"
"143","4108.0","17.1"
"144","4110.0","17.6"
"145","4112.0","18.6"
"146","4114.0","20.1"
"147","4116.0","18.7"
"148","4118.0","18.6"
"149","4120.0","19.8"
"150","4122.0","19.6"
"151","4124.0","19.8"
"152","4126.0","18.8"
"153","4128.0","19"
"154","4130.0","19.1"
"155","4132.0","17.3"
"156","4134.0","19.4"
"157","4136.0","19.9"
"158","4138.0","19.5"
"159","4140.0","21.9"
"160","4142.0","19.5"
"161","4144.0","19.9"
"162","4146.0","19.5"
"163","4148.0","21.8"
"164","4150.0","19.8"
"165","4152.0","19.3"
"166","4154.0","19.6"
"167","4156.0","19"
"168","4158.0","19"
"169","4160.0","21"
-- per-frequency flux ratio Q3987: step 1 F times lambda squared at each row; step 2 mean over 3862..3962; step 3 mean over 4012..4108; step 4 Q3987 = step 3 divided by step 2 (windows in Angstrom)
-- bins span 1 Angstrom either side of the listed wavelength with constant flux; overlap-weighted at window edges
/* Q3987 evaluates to 1.29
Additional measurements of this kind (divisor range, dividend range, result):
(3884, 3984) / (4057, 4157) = 1.38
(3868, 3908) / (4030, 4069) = 1.39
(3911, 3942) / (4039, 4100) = 1.34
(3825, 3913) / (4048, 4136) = 1.33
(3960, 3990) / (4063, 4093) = 1.45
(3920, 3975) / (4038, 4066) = 1.53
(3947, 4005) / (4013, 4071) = 1.30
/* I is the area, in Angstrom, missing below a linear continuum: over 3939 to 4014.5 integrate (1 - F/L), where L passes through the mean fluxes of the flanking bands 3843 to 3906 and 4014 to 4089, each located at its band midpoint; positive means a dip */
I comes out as 8.3 Angstrom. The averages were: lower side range 16.2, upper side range 19.6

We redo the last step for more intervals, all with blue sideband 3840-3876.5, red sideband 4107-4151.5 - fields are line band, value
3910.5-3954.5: 6.0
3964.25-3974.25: 4.3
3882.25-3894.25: 3.2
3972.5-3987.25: 2.9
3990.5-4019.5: -1.8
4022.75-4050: -2.3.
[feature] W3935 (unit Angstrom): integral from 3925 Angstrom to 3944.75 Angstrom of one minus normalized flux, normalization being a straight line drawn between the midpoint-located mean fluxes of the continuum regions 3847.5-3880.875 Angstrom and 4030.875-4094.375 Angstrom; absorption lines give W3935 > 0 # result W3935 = 6.4 Angstrom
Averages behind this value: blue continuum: 17.7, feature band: 12.4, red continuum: 19.3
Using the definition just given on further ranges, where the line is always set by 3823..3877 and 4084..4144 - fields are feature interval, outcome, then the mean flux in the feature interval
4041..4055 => -2.32 Angstrom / 20.6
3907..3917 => -1.74 Angstrom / 19.2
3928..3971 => 8.28 Angstrom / 13.5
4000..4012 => -1.52 Angstrom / 19.4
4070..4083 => -0.45 Angstrom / 18.6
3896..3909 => -0.08 Angstrom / 16.3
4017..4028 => -1.99 Angstrom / 20.6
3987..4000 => -1.63 Angstrom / 19.3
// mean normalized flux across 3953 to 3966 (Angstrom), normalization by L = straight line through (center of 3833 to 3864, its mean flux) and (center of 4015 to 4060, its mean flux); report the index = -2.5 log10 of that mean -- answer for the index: 0.245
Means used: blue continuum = 14.8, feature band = 14.3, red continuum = 20.1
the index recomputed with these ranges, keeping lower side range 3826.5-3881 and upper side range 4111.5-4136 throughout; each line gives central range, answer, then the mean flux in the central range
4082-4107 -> 0.09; 17.2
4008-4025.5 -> -0.14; 20.2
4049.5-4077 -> -0.05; 19.2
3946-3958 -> 0.01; 16.8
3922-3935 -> 0.25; 13.2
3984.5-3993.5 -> -0.06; 18.3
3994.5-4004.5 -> -0.13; 19.7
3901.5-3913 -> -0.11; 18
